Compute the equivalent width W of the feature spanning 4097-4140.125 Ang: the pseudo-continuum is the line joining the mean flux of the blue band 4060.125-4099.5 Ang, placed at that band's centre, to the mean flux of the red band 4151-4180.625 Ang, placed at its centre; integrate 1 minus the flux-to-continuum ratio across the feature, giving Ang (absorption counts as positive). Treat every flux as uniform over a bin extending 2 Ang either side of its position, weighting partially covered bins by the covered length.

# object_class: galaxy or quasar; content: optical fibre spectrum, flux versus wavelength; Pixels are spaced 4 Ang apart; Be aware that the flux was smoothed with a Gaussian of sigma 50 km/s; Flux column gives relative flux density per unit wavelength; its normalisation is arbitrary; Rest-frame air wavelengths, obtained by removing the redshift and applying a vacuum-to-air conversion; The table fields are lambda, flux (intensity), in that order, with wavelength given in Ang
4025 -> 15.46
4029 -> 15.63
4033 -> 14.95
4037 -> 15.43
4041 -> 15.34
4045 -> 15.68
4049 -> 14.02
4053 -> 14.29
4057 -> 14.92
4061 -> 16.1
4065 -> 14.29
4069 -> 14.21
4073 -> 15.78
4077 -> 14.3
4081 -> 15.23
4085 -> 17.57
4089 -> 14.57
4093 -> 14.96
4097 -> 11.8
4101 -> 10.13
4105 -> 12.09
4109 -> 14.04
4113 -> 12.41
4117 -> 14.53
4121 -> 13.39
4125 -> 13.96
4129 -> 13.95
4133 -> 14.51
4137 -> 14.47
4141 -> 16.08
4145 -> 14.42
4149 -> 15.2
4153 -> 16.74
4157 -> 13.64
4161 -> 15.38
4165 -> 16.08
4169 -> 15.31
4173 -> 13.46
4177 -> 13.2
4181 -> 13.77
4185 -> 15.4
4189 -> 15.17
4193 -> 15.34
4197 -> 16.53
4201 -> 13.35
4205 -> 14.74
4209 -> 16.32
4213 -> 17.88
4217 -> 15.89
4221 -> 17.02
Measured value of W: 4.2 Ang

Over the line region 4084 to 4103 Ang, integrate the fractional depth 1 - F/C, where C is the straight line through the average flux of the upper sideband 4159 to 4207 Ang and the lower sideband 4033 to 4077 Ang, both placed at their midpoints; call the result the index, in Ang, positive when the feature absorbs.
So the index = 1.68 Ang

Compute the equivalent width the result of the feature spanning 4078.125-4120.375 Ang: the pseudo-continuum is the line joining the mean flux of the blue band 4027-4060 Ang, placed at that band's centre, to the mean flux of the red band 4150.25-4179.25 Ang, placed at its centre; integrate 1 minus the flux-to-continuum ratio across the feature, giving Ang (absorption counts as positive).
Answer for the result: 3.5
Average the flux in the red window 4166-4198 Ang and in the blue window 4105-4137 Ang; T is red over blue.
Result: 1.07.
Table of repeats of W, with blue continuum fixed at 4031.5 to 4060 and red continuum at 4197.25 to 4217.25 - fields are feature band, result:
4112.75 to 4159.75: 2.60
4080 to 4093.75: -0.45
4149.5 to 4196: 1.89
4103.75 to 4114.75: 1.70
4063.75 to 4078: 0.39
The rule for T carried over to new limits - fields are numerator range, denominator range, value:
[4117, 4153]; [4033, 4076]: 0.98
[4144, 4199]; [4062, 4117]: 1.07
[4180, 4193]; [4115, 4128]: 1.07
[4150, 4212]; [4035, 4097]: 1.00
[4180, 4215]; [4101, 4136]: 1.15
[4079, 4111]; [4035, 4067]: 0.92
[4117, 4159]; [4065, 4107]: 1.04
